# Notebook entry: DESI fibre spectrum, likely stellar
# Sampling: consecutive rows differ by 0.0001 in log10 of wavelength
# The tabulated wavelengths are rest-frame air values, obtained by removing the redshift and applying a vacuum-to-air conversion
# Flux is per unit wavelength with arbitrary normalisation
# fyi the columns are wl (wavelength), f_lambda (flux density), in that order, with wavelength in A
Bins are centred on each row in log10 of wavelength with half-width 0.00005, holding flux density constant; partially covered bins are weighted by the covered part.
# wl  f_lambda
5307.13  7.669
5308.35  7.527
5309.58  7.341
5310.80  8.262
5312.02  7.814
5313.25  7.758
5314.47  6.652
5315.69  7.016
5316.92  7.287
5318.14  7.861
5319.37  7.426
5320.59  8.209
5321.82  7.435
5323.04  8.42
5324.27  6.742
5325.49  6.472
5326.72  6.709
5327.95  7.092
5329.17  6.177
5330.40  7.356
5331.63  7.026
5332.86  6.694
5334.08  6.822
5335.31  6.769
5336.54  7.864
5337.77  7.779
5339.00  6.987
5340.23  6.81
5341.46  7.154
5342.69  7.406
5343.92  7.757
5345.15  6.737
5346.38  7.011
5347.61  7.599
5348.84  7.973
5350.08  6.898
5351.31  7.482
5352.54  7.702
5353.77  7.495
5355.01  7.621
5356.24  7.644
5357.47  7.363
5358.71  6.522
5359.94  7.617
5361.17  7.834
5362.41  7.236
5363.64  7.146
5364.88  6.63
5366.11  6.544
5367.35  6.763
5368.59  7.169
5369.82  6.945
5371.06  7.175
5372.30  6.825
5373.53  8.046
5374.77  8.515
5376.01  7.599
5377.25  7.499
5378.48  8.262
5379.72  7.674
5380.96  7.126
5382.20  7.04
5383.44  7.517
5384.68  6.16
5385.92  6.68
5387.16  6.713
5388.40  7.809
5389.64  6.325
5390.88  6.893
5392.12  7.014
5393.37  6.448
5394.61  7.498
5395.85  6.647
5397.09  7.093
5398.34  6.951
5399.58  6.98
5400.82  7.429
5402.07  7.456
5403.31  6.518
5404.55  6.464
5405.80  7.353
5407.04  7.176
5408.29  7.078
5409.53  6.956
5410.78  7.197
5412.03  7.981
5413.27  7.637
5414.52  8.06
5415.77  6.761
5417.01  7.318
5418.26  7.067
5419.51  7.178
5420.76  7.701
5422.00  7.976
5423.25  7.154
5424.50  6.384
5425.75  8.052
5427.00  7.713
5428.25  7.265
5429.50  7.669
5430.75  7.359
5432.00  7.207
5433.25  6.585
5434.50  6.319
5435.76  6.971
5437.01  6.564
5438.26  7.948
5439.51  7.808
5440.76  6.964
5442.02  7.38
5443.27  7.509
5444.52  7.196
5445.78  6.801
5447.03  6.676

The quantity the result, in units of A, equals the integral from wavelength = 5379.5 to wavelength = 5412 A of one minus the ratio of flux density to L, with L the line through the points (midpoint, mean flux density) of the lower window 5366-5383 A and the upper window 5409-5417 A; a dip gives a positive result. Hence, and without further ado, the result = 1.7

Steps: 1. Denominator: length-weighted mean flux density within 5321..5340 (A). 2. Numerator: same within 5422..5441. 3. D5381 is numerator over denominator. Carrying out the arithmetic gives 1.02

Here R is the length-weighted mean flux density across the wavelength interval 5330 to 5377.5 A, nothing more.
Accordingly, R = 7.28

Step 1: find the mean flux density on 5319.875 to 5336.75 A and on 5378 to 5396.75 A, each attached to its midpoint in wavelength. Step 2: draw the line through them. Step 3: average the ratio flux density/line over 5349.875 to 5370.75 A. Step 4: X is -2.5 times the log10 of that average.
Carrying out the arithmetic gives -0.02 mag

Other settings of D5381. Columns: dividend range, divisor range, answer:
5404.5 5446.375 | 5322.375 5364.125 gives 1.00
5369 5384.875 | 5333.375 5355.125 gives 1.02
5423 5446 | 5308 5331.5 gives 0.98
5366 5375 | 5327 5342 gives 1.03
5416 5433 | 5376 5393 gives 1.03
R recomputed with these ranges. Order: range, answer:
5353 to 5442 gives 7.22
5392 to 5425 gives 7.17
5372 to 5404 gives 7.18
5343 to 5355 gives 7.41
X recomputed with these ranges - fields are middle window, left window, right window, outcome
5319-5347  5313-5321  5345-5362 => 0.04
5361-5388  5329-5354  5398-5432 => 0.00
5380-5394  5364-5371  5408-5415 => 0.04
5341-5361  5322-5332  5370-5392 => -0.04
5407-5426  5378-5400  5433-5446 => -0.04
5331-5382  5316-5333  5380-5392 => -0.04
